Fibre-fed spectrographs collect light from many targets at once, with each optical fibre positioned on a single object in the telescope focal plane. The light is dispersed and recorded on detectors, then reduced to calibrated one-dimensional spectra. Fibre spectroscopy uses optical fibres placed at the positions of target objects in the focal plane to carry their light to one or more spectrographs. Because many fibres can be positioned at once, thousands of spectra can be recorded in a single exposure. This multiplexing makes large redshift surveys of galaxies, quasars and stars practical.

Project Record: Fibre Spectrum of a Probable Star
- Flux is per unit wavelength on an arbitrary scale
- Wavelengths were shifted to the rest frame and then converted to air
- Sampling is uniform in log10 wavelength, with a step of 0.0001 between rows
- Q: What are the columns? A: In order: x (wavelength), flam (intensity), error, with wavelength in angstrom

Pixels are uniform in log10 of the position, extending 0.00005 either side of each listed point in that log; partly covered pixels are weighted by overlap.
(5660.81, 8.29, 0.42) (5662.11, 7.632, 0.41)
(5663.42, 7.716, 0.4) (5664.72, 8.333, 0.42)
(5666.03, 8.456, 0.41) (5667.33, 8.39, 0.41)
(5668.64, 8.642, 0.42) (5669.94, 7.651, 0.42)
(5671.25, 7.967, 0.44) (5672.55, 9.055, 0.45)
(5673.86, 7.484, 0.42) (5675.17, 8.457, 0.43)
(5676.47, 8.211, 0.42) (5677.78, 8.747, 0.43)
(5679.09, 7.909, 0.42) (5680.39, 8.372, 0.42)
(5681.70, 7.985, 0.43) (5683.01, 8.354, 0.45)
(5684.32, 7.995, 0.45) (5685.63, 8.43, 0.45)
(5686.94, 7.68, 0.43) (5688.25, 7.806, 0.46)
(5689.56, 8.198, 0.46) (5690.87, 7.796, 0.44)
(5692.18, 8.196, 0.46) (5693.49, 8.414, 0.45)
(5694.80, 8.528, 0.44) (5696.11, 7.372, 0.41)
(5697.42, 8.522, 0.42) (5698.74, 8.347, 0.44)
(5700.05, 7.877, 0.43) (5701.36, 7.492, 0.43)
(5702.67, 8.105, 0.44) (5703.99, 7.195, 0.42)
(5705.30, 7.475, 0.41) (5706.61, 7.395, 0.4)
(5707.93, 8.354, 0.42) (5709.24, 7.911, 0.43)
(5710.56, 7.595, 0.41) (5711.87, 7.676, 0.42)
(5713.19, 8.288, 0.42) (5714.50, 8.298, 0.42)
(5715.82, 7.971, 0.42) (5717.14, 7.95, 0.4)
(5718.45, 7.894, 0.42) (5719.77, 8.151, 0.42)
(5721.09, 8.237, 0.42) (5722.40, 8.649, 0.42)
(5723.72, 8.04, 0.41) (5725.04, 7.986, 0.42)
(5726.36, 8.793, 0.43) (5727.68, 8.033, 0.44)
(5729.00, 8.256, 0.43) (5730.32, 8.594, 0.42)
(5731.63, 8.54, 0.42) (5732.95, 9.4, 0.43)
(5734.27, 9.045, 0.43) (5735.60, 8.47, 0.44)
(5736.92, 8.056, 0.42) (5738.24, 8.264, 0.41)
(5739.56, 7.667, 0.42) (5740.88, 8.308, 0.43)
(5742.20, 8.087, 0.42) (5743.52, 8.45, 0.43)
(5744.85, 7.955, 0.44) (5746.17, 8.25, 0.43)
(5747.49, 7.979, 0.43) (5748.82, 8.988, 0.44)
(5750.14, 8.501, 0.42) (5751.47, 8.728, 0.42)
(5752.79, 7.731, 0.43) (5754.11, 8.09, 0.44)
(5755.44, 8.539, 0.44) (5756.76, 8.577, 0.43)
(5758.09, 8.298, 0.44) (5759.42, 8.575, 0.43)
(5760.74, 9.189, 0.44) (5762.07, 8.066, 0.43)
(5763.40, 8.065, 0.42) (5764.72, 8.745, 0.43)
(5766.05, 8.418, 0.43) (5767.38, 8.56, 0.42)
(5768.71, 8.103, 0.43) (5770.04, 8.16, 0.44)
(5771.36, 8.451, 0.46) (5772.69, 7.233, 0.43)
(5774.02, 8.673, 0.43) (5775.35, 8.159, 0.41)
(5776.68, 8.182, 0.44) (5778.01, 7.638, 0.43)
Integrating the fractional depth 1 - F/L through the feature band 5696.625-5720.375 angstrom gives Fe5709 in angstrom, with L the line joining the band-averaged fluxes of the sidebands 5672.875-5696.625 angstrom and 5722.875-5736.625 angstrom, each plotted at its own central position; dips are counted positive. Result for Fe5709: 1.2 angstrom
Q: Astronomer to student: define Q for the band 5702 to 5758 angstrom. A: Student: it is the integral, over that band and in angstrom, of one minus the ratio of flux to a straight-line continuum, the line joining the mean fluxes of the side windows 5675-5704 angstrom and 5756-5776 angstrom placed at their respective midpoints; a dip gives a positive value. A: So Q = 0.2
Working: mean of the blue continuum 8.1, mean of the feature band 8.2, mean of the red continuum 8.35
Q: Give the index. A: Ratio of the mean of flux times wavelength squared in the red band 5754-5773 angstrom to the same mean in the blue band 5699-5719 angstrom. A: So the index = 1.09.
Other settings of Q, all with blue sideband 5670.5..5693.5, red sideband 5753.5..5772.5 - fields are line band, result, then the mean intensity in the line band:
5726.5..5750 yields -0.2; 8.39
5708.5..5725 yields 0.4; 8.05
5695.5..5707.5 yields 0.7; 7.76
